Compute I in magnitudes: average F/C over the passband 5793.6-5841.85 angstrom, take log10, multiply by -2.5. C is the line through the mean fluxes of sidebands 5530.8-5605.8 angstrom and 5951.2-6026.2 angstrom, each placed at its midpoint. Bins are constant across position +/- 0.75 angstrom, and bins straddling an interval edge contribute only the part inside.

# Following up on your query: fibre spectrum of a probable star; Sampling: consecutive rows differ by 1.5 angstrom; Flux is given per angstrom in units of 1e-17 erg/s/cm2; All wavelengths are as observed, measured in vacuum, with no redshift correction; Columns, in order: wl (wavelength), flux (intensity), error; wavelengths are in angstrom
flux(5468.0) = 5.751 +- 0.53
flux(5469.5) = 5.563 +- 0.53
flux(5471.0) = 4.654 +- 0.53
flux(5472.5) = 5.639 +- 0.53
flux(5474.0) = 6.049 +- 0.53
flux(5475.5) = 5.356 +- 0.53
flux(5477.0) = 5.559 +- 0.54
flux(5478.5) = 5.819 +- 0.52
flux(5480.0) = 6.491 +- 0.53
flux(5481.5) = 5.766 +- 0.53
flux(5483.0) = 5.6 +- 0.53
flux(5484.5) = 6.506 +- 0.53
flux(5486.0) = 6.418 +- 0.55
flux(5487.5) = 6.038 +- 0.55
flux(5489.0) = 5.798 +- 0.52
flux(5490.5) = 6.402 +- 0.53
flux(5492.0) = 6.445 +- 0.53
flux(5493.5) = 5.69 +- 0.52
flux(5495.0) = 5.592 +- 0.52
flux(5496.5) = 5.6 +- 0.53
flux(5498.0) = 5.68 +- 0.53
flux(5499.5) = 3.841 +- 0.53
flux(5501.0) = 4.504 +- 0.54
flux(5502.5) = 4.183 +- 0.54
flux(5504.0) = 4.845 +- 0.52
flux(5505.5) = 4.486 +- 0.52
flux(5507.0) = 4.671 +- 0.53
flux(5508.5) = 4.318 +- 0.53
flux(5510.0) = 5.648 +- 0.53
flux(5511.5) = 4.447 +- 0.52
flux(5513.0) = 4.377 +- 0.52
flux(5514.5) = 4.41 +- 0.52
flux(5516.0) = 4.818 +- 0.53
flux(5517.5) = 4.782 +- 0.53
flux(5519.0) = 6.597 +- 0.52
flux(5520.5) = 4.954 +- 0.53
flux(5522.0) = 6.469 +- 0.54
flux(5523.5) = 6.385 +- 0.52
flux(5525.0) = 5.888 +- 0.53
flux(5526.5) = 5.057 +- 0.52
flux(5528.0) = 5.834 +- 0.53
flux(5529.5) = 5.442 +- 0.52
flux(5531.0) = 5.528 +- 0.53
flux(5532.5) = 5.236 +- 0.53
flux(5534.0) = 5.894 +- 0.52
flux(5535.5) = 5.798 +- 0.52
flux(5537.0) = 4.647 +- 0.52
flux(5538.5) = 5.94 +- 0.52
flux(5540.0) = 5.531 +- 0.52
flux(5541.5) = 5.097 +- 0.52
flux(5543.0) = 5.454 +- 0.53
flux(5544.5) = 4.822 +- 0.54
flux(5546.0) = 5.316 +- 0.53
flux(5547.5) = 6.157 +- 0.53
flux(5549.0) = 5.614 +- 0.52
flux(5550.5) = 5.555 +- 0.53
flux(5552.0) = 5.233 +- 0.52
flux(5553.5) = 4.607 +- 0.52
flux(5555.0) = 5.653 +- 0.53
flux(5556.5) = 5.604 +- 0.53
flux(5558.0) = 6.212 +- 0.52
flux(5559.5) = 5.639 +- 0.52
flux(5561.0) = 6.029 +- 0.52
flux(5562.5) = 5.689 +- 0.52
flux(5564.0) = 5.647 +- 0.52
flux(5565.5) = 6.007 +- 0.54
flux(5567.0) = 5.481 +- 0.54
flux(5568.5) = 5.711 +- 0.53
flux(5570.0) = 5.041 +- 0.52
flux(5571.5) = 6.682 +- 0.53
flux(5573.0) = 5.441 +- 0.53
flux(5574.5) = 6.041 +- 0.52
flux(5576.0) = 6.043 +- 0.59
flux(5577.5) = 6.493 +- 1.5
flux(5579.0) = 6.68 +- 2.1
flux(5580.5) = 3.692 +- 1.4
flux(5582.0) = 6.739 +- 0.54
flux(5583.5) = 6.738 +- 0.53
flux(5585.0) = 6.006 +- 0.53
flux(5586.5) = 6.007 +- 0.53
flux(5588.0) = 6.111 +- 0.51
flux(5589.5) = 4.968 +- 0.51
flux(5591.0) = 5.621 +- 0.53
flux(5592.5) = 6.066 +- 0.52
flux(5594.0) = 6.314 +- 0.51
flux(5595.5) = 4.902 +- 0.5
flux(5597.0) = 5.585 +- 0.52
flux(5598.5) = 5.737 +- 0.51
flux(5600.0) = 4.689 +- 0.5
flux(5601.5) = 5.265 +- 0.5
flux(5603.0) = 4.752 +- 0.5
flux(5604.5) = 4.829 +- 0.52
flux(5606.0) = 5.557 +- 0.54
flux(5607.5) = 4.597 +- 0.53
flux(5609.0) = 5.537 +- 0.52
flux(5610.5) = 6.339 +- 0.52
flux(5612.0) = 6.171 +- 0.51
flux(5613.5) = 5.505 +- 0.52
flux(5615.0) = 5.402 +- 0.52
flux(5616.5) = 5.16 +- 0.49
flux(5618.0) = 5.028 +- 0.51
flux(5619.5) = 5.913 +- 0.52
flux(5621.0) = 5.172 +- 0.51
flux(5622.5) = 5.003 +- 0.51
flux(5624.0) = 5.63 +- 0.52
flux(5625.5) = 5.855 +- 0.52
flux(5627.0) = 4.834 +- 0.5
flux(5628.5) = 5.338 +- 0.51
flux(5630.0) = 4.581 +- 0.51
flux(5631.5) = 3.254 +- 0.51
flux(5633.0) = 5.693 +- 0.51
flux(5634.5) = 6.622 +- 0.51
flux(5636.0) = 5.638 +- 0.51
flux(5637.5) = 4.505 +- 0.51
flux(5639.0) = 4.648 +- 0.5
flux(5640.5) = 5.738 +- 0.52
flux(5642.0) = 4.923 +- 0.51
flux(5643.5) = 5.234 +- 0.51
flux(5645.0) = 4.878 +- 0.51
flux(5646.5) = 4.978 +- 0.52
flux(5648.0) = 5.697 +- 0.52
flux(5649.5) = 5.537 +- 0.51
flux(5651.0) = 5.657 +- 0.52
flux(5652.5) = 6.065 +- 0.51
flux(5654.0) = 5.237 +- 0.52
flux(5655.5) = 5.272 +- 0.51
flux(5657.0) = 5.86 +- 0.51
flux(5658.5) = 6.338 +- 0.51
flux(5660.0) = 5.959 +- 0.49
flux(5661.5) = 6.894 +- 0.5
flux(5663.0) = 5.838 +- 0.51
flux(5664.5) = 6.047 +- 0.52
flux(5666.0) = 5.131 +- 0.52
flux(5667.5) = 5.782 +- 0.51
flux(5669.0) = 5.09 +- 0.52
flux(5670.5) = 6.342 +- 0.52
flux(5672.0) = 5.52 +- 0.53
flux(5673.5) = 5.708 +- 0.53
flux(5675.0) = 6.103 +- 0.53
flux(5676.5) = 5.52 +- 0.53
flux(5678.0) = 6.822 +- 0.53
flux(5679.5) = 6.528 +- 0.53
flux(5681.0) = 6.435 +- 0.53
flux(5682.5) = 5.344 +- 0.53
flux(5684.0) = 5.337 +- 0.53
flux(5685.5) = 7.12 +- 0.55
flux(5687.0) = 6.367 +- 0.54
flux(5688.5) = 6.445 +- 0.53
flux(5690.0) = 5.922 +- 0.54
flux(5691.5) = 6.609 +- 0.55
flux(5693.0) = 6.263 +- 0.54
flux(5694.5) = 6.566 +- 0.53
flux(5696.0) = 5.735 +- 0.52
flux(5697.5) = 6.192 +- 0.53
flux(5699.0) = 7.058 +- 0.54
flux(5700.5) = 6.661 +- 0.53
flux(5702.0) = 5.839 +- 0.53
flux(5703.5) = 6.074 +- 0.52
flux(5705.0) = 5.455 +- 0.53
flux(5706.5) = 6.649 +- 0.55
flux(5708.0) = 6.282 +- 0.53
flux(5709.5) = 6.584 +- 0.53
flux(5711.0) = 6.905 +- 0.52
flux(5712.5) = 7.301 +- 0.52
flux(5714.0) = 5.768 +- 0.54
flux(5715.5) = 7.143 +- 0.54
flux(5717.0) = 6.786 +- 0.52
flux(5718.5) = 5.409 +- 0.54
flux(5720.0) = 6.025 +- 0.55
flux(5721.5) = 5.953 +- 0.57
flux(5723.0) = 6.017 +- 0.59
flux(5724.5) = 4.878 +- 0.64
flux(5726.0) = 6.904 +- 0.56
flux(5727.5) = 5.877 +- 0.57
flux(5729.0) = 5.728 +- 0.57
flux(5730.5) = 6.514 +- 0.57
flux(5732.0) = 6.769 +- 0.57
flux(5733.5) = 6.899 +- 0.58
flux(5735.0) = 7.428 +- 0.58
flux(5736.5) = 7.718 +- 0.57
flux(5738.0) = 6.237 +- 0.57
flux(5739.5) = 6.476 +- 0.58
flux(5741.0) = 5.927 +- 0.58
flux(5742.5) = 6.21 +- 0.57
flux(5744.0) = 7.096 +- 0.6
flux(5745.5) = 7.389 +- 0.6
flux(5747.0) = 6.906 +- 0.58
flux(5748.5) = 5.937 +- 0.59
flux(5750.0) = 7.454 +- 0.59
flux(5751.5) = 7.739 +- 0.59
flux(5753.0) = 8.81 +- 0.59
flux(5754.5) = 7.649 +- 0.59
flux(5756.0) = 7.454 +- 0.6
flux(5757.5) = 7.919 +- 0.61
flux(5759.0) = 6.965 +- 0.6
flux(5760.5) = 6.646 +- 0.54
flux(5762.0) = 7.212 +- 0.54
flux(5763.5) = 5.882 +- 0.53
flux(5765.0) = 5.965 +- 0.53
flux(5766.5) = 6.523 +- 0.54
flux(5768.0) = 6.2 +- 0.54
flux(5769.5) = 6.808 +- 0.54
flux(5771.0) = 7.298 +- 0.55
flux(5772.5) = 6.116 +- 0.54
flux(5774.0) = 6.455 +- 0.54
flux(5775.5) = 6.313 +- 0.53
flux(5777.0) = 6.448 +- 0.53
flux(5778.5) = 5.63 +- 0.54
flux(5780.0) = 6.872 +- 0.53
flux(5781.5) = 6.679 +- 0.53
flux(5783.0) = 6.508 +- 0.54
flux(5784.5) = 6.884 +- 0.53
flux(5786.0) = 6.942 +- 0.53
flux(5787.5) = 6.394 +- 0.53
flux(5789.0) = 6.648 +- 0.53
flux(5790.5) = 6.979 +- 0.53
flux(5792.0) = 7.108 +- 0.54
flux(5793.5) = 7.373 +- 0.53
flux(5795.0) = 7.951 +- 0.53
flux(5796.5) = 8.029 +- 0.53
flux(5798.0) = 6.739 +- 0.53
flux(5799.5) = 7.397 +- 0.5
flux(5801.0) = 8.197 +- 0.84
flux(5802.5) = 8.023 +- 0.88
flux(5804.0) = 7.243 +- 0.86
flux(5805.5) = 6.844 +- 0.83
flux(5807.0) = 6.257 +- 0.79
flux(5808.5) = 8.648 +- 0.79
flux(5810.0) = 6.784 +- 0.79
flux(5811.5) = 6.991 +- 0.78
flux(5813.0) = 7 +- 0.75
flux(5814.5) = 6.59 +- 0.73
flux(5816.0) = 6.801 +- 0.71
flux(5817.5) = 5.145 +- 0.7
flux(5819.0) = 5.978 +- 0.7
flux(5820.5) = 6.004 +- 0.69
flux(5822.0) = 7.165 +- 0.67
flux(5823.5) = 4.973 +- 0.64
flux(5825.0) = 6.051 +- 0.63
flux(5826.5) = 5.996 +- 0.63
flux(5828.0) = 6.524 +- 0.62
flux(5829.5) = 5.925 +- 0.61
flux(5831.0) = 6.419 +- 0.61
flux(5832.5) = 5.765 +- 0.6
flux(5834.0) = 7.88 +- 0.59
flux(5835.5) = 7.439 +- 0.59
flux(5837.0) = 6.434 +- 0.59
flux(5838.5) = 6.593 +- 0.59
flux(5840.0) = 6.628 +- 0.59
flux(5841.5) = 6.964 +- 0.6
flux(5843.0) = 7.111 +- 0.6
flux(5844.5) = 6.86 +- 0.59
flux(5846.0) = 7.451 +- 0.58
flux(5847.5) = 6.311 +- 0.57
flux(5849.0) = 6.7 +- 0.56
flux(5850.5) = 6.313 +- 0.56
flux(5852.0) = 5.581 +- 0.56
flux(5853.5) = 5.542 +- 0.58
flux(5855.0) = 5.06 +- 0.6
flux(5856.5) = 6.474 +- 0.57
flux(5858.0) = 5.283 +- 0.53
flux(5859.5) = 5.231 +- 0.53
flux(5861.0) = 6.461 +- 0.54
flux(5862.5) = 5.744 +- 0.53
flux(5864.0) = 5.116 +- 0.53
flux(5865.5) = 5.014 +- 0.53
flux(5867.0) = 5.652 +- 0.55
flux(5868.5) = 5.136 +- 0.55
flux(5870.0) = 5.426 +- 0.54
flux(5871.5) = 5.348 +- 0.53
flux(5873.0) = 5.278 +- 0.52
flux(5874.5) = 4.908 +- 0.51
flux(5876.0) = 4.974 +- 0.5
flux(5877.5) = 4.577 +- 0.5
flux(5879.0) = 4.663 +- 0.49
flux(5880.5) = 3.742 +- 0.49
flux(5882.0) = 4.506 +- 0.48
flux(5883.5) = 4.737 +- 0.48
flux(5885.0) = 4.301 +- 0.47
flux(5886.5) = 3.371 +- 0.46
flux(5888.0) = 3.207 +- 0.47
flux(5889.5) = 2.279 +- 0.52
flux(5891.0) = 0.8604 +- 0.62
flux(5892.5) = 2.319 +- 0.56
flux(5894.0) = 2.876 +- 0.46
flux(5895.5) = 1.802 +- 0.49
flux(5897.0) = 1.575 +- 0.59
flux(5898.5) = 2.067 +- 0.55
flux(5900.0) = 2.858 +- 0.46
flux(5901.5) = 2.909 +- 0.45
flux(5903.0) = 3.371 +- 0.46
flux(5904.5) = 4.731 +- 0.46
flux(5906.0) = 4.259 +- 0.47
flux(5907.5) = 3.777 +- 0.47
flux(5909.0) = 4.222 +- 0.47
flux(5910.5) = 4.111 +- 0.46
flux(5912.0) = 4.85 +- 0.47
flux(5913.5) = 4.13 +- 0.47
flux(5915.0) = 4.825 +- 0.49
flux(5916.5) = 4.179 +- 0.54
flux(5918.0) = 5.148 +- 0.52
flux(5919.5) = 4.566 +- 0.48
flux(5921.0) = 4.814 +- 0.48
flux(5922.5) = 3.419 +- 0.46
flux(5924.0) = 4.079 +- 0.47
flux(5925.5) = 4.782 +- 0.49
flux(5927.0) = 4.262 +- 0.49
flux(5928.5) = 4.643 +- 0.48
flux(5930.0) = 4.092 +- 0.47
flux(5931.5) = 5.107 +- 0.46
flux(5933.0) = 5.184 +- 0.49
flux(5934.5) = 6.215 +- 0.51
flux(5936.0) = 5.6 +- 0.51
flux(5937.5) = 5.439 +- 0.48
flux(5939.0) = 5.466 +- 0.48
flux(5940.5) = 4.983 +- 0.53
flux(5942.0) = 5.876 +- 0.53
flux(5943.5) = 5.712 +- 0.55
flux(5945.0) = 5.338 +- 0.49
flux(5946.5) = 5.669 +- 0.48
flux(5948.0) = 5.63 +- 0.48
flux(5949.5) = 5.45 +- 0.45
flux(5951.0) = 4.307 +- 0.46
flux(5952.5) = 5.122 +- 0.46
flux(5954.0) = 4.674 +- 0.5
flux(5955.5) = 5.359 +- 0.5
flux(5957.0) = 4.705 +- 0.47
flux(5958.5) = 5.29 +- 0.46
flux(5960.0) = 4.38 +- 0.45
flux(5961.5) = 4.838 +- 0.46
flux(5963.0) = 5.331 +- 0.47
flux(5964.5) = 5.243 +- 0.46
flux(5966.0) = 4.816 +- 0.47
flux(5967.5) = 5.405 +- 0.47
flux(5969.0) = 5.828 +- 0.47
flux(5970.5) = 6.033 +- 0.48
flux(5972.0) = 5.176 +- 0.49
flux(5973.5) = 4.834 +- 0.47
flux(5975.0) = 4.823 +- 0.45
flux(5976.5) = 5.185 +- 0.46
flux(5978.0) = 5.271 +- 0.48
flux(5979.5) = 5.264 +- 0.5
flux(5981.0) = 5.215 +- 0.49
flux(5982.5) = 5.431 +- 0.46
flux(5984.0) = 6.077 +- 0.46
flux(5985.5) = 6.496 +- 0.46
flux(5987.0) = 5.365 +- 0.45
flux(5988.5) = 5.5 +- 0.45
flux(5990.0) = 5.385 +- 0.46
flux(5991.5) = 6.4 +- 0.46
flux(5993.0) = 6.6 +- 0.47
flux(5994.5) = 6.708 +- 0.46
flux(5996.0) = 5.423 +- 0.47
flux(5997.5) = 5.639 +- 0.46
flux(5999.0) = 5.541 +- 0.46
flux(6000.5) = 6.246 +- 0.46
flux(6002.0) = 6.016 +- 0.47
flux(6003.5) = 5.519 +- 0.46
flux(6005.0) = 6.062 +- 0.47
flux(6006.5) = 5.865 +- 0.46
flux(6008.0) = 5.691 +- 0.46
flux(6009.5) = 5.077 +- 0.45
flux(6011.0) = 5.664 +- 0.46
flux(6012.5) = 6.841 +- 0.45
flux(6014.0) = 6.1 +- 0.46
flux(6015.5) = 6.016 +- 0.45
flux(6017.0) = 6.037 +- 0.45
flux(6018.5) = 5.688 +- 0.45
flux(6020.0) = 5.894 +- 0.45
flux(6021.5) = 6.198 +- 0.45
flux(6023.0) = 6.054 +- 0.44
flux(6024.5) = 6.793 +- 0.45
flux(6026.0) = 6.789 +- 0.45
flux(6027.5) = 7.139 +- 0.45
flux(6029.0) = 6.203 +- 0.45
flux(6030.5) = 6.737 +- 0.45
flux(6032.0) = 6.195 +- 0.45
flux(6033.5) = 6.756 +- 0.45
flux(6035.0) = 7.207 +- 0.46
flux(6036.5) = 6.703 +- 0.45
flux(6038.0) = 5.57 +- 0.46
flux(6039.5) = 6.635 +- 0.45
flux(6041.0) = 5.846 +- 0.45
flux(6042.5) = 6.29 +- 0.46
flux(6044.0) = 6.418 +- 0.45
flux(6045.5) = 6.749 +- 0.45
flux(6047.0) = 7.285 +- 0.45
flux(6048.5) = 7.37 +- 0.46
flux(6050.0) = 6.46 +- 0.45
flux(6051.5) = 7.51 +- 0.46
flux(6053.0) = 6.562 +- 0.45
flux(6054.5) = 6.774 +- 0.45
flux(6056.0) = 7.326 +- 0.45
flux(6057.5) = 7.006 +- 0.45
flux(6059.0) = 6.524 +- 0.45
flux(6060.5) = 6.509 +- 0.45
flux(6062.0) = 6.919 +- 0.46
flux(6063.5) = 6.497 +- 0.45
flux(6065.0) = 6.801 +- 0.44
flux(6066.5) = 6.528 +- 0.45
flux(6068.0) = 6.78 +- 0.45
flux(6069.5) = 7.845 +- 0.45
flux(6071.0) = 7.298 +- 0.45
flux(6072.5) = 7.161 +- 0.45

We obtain -0.21 mag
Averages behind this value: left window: 5.61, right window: 5.62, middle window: 6.8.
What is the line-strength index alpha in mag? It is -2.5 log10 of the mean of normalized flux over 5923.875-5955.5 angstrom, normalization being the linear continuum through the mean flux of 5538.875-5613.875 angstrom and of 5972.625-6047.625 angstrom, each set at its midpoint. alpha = 0.16 mag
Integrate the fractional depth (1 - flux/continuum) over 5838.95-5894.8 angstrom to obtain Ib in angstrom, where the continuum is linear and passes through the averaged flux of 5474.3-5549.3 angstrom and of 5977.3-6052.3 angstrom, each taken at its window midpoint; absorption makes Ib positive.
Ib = 8.0 angstrom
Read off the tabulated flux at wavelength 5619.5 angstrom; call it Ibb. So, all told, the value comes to 5.913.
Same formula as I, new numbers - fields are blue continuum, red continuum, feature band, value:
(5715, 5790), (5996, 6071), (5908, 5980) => 0.29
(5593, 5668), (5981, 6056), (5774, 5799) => -0.19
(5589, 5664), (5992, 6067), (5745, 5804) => -0.21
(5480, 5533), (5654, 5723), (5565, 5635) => 0.04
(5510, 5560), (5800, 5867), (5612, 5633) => 0.11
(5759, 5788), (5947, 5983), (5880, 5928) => 0.46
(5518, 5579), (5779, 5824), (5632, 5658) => 0.14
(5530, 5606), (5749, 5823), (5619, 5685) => 0.10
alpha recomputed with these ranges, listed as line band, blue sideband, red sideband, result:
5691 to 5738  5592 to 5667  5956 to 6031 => -0.16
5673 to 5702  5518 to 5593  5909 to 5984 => -0.14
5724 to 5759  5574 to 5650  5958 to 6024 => -0.24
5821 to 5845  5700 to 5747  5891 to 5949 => -0.24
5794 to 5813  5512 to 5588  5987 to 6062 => -0.23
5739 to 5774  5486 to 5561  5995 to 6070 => -0.18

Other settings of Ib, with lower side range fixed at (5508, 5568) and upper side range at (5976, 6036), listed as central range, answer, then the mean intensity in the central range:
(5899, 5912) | 4.6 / 3.81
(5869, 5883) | 2.5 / 4.83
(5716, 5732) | -1.1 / 6.06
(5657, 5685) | -1.6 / 5.94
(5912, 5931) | 4.7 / 4.44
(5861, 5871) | 0.7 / 5.43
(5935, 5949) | 0.9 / 5.53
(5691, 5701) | -1.4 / 6.43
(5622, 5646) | 1.8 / 5.15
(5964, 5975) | 1.2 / 5.3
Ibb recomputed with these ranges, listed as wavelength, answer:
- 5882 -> 4.506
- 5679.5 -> 6.528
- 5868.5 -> 5.136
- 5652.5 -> 6.065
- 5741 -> 5.927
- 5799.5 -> 7.397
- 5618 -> 5.028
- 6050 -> 6.46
